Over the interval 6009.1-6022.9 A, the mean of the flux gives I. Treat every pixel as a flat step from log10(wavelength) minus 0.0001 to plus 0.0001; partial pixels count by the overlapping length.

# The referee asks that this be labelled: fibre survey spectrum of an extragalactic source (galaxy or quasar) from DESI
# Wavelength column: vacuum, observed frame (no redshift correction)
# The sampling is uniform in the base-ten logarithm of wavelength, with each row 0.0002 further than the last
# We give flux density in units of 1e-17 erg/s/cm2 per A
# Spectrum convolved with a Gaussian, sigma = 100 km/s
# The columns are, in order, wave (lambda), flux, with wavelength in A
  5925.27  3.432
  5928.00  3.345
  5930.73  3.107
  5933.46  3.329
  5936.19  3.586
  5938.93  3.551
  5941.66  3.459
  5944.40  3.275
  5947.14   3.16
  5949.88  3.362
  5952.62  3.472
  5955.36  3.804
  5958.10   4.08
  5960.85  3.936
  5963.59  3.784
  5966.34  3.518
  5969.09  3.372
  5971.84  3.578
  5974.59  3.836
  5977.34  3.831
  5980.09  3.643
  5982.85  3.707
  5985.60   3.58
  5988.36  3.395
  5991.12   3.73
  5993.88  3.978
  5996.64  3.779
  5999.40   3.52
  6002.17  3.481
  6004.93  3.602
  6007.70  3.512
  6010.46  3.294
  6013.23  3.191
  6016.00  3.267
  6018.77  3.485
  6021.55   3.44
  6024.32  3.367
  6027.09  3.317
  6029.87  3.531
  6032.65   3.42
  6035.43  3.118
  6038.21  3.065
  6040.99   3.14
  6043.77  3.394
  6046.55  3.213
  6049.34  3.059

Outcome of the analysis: 3.33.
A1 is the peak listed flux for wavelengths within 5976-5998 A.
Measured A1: 3.978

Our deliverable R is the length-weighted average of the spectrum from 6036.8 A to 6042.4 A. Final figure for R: 3.11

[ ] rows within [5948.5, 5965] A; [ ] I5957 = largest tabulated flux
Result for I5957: 4.08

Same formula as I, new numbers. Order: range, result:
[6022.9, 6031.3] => 3.41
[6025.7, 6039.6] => 3.29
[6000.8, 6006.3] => 3.54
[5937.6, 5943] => 3.51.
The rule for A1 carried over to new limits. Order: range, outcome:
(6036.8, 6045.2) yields 3.394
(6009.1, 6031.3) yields 3.531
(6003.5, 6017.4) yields 3.602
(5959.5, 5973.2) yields 3.936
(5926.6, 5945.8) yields 3.586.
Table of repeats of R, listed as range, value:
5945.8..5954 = 3.33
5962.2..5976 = 3.62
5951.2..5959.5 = 3.78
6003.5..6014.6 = 3.4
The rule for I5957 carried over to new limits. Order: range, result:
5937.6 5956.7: 3.804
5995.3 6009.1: 3.779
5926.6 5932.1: 3.345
